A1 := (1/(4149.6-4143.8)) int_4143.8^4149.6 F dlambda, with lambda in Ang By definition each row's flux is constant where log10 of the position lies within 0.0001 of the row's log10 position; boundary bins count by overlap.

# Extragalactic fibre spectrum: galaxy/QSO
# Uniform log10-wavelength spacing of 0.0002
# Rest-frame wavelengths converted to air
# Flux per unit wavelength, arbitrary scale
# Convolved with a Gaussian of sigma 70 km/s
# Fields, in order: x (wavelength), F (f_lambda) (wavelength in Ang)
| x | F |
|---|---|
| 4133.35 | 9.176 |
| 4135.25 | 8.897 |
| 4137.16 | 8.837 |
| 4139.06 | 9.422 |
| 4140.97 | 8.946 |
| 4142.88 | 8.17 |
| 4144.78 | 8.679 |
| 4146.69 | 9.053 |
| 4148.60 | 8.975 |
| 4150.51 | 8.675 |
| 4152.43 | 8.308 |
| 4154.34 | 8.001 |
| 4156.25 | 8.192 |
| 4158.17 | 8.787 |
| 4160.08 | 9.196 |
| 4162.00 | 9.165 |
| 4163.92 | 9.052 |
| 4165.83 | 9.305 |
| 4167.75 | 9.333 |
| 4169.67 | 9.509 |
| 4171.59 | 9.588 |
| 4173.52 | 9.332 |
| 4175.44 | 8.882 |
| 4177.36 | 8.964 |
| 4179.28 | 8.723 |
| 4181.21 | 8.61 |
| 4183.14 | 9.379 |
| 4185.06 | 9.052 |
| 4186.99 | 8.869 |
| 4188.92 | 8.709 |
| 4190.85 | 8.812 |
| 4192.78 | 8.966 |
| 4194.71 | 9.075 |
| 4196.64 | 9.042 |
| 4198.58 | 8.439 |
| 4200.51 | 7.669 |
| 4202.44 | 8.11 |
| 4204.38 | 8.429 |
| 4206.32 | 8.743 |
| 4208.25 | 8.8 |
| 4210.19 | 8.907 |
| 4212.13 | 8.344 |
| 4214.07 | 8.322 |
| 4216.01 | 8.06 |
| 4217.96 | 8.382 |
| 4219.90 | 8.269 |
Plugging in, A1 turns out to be 8.91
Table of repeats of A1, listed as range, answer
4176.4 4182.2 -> 8.76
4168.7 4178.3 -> 9.25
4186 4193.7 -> 8.83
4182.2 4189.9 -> 9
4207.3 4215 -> 8.59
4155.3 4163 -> 8.83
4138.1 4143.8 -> 8.85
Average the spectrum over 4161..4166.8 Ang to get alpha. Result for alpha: 9.17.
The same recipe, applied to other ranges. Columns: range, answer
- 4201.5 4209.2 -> 8.52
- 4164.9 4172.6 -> 9.42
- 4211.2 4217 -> 8.23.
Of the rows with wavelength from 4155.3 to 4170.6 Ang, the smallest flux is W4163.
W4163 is 8.192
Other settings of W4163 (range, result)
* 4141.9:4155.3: 8.001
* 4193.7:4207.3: 7.669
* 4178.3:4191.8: 8.61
